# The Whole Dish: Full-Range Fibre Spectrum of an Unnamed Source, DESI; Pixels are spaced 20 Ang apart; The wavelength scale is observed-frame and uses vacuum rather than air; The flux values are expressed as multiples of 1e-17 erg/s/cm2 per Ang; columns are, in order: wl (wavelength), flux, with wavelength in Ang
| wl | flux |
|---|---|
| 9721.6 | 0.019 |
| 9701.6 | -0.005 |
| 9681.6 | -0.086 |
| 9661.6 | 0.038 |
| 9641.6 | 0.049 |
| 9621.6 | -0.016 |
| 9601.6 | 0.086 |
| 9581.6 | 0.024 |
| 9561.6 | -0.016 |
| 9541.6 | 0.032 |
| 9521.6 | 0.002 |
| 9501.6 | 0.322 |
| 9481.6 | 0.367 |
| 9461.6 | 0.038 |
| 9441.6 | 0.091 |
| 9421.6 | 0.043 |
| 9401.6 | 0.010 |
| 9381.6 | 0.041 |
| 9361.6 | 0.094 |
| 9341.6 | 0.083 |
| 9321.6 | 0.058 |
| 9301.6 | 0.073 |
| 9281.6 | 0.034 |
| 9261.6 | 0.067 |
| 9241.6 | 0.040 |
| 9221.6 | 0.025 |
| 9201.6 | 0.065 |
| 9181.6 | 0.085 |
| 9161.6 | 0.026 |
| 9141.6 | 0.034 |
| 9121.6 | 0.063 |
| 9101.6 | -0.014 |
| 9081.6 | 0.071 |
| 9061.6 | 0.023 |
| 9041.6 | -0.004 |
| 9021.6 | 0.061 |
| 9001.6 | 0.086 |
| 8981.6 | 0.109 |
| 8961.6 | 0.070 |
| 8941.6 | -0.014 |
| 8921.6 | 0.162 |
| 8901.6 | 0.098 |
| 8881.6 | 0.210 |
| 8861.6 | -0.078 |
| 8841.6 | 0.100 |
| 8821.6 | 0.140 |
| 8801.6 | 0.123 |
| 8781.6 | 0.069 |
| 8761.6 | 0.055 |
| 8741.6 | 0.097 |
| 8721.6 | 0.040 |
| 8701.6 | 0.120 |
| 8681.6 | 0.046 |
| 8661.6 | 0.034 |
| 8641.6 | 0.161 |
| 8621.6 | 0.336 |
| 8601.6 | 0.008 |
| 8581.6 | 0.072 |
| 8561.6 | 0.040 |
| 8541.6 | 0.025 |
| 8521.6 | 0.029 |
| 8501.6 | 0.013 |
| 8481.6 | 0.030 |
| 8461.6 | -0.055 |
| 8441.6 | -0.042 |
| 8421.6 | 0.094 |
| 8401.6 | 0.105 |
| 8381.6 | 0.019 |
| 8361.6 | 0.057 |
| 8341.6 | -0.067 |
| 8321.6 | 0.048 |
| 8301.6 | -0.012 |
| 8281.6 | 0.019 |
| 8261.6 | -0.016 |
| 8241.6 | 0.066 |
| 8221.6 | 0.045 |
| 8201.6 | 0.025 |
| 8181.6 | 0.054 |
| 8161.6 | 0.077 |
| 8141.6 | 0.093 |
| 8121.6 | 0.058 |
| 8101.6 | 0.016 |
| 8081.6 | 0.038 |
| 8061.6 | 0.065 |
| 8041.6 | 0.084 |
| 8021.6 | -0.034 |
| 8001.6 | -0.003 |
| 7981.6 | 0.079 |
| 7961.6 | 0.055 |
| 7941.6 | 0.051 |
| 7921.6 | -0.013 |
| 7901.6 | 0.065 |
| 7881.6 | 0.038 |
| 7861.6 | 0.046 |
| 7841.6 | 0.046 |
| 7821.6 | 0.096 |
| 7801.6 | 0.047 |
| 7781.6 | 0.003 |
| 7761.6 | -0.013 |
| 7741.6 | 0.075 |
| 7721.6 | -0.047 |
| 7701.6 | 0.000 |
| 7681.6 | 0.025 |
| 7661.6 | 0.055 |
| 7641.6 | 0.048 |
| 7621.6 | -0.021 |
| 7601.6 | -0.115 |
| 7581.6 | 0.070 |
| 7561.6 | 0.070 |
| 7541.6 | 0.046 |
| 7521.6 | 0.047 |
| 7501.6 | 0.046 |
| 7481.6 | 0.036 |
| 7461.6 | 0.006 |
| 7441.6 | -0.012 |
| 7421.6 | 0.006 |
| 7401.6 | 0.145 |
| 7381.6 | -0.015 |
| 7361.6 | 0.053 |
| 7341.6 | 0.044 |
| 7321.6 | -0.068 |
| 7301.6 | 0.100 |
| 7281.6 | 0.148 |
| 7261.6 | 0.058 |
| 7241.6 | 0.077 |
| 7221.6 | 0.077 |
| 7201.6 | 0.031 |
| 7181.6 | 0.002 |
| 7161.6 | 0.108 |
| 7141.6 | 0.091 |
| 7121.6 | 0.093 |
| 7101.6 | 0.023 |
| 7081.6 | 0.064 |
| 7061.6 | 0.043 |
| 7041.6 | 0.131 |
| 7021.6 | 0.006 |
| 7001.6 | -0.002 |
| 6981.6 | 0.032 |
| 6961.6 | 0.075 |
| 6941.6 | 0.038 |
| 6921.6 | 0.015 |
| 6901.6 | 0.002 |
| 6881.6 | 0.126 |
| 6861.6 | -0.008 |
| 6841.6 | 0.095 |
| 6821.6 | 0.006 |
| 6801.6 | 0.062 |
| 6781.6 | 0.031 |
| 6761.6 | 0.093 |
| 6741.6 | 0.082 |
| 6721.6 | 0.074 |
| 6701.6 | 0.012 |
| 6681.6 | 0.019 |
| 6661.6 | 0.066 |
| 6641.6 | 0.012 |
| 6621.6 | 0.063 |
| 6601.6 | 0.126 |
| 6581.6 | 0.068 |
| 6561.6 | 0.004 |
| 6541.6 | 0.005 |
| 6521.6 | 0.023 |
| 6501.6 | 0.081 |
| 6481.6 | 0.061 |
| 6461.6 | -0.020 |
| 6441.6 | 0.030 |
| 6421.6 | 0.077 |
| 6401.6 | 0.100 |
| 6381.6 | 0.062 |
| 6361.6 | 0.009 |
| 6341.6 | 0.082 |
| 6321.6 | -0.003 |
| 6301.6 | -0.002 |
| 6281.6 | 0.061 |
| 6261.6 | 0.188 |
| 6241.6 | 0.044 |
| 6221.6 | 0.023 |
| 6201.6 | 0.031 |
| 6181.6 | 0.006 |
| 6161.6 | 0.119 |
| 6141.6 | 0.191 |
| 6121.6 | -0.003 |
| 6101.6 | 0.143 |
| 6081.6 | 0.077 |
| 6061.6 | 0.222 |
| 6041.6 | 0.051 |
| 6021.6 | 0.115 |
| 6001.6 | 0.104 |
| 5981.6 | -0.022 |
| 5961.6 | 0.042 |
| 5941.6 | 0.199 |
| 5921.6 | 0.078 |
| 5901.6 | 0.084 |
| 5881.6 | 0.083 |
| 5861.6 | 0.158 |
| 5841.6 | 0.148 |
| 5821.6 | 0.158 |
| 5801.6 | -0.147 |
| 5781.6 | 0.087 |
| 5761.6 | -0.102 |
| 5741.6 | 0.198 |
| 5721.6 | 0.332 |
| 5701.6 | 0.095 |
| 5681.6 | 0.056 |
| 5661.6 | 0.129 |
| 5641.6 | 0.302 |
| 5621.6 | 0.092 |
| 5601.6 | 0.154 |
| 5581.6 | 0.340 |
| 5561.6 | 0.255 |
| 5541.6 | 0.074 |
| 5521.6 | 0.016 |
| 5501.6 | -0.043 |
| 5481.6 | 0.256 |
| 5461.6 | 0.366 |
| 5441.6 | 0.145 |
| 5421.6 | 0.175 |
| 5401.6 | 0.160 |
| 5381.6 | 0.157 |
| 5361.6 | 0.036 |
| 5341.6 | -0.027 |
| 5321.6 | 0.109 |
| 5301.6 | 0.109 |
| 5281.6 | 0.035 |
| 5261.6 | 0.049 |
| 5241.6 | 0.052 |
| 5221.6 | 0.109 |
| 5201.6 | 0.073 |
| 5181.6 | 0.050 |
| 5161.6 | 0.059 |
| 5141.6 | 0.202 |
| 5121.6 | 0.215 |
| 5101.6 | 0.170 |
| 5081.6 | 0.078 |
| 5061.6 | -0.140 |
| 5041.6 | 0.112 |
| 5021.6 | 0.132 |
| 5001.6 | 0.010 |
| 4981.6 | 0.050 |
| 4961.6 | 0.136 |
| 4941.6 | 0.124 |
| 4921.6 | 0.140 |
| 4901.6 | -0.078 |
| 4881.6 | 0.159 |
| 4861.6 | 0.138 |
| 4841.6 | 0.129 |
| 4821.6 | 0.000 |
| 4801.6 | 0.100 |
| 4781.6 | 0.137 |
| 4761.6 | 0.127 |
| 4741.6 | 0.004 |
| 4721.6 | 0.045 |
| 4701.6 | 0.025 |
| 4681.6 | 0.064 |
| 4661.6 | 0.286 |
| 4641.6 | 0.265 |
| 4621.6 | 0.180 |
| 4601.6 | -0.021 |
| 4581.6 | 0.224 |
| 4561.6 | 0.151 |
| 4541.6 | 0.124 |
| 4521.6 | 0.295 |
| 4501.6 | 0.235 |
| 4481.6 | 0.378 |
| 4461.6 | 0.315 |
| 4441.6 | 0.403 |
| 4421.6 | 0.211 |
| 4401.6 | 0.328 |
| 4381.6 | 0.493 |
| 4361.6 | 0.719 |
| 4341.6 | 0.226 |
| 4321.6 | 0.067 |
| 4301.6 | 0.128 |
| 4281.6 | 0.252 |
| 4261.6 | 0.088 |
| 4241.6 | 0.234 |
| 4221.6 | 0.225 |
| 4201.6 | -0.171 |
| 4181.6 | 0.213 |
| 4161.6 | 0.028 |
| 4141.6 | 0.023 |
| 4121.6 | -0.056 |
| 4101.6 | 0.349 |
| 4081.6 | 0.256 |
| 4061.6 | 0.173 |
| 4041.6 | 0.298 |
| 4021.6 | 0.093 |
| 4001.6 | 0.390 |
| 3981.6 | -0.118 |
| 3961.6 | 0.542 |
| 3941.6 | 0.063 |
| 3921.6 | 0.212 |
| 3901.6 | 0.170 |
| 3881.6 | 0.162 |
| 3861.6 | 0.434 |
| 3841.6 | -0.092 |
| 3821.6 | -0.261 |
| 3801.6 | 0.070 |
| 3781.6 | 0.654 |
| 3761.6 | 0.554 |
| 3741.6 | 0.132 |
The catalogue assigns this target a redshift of 1.314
